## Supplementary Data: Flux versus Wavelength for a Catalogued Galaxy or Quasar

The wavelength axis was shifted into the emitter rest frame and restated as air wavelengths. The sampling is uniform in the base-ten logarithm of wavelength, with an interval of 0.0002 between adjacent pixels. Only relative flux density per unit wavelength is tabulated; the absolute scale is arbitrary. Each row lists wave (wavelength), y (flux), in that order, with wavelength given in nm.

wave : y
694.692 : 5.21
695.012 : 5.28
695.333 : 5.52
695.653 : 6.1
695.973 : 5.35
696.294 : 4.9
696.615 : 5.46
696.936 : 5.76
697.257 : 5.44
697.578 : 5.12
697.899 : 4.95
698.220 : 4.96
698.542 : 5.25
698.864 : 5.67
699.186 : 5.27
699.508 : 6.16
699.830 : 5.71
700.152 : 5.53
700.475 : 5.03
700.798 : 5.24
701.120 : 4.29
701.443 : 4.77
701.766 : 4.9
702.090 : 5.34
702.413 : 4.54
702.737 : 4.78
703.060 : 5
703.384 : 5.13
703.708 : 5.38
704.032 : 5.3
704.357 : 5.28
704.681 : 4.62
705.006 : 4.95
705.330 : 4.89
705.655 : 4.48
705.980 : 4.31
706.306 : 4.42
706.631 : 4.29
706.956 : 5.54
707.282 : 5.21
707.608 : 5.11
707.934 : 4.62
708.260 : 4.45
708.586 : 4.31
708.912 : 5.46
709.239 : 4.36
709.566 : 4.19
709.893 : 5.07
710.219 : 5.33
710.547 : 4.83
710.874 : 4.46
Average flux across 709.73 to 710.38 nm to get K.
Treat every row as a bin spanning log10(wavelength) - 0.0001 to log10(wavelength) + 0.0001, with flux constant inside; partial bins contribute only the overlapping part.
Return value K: 5.21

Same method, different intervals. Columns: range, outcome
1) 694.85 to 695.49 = 5.39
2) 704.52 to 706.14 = 4.65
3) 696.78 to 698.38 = 5.25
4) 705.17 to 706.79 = 4.48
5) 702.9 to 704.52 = 5.22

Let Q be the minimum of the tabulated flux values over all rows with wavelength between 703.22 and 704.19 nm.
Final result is 5.13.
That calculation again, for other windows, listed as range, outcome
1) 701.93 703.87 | 4.54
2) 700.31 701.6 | 4.29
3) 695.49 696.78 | 4.9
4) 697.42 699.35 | 4.95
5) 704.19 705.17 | 4.62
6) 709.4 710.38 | 4.19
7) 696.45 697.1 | 5.46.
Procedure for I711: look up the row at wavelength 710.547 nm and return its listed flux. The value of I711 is 4.83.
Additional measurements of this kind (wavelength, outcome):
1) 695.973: 5.35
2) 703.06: 5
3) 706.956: 5.54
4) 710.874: 4.46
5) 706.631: 4.29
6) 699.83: 5.71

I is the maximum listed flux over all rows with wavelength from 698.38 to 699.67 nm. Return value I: 6.16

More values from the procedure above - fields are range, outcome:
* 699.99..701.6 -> 5.53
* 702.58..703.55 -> 5.13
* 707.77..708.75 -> 4.62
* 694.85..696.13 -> 6.1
